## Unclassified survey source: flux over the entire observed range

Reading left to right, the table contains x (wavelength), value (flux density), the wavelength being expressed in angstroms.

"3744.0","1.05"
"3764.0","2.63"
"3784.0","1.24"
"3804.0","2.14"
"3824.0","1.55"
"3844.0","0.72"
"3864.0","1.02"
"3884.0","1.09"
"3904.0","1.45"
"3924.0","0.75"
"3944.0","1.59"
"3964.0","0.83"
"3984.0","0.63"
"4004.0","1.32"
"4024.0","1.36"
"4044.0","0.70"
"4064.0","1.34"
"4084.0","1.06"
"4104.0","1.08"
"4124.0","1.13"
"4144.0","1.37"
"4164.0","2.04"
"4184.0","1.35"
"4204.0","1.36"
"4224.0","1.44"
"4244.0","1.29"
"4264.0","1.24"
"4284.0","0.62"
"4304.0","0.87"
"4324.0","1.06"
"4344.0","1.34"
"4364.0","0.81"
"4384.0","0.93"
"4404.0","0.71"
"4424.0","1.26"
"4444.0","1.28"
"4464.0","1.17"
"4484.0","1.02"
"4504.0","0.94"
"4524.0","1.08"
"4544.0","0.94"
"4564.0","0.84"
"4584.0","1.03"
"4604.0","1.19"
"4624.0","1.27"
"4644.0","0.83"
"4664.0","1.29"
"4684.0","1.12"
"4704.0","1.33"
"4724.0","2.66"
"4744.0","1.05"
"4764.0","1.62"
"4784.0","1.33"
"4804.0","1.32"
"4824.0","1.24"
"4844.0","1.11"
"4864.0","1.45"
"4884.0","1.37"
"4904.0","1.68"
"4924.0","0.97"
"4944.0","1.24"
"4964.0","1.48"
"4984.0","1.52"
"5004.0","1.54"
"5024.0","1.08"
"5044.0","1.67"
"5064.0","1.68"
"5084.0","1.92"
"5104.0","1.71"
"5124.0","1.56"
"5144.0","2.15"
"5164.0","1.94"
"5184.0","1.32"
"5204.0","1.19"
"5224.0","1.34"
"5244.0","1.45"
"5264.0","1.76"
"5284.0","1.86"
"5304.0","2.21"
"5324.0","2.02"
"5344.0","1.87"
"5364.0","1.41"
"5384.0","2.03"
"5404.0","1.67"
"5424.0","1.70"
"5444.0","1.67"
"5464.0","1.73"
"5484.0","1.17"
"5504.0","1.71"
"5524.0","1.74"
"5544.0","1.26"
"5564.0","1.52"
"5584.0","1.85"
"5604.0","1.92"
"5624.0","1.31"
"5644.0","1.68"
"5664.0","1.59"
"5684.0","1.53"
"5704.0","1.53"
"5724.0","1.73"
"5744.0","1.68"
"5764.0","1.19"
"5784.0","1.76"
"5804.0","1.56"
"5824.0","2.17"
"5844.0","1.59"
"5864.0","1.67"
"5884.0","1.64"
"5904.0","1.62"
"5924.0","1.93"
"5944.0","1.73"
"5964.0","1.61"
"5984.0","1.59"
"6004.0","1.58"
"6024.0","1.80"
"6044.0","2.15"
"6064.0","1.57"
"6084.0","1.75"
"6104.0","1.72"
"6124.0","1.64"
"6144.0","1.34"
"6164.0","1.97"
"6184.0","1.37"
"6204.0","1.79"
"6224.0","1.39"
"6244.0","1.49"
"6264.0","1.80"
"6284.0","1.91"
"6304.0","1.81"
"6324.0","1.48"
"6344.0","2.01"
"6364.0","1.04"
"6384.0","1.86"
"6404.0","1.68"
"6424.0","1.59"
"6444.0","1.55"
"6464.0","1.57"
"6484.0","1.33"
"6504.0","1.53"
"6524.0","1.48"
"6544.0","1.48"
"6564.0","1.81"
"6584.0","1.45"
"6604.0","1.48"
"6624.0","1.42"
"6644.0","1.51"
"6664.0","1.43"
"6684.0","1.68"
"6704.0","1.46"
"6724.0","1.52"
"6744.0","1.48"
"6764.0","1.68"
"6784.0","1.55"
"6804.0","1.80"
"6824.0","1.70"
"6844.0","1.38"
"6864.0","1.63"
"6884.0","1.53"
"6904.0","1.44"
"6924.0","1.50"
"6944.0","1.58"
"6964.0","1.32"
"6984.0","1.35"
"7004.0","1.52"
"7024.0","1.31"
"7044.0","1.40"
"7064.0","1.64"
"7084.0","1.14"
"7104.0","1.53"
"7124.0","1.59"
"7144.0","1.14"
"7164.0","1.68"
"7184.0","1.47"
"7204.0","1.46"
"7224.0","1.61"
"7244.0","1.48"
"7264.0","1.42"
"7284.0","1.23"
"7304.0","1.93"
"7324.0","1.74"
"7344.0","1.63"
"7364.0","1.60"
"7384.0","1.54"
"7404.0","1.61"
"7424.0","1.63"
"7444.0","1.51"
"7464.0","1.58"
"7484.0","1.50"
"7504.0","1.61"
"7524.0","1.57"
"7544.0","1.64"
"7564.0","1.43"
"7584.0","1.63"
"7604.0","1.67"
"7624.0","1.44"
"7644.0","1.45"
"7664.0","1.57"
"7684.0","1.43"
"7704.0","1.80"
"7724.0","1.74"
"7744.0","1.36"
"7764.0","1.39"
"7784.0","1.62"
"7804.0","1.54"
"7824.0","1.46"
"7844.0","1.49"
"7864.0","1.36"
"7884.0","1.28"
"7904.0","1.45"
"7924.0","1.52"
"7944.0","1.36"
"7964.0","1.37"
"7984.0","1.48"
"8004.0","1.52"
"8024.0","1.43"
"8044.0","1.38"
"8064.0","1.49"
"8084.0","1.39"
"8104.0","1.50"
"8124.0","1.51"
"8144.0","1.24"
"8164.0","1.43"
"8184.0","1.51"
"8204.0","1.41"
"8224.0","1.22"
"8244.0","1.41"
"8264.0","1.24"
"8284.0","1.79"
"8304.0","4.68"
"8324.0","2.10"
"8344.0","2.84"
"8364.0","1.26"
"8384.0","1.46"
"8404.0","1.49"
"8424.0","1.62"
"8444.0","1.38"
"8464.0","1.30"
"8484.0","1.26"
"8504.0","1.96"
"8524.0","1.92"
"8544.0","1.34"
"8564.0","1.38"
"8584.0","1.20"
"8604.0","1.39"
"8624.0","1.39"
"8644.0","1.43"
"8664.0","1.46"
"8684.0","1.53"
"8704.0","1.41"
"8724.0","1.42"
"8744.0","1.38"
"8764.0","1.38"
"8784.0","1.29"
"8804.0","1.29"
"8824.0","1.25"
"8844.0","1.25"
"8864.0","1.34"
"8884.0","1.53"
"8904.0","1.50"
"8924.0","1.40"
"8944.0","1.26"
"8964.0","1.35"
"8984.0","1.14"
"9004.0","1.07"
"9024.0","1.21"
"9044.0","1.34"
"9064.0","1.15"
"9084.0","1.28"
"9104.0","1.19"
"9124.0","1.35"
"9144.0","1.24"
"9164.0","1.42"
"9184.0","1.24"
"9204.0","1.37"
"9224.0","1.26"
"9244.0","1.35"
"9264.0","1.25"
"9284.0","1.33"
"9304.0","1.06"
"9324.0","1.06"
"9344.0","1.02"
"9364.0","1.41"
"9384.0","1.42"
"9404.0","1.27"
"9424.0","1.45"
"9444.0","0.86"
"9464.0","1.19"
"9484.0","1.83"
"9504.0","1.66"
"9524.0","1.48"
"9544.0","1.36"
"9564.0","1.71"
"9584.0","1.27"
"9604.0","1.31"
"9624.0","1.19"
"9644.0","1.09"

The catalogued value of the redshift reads 0.266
